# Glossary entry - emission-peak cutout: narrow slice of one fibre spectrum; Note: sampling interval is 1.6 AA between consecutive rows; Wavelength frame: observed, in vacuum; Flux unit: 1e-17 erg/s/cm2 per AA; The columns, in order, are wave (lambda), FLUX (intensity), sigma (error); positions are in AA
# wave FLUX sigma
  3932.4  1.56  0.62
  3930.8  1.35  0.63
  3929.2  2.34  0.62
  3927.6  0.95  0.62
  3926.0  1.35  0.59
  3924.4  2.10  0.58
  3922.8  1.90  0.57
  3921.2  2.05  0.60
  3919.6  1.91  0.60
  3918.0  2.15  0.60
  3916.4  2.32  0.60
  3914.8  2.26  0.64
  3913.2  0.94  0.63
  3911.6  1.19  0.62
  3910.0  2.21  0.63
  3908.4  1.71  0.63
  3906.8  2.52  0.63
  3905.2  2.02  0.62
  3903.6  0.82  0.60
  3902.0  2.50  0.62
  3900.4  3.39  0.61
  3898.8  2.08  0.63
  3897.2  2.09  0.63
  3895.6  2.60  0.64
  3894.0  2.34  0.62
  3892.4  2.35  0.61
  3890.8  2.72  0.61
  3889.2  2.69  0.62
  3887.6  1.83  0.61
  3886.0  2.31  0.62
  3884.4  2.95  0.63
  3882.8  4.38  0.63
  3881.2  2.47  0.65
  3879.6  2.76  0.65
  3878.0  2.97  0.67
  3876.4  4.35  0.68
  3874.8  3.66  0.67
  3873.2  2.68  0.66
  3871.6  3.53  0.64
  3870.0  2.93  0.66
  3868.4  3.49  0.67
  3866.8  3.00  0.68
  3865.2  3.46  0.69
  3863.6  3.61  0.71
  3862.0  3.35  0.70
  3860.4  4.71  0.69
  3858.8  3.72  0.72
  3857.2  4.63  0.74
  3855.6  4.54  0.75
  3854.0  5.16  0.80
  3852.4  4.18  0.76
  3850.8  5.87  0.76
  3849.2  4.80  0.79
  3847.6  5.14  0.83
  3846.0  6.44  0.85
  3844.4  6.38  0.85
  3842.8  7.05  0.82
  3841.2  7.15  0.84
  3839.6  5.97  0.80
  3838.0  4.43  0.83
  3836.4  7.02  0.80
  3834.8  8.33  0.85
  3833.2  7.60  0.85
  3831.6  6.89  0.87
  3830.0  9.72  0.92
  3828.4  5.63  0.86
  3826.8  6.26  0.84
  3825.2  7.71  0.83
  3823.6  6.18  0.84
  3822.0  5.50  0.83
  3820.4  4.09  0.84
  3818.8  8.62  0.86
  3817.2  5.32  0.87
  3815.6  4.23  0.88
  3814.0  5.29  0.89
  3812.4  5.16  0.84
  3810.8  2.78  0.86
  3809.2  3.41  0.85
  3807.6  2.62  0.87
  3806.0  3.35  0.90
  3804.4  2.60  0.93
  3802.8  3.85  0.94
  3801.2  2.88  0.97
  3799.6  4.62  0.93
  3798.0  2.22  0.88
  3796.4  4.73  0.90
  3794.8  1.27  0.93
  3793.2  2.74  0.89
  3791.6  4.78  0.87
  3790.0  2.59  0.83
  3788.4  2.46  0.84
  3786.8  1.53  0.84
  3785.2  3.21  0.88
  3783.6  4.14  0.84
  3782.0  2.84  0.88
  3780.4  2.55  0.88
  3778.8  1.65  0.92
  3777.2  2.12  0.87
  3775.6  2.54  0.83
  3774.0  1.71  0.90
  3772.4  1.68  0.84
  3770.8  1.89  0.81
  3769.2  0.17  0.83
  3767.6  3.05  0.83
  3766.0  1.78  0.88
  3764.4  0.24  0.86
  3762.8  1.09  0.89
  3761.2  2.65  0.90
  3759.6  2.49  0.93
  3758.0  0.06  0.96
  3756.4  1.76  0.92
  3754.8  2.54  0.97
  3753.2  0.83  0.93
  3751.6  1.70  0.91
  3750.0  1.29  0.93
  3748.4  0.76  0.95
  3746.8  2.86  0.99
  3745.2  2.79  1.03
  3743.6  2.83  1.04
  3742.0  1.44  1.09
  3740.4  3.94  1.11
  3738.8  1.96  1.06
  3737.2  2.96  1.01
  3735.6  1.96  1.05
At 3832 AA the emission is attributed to C IV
